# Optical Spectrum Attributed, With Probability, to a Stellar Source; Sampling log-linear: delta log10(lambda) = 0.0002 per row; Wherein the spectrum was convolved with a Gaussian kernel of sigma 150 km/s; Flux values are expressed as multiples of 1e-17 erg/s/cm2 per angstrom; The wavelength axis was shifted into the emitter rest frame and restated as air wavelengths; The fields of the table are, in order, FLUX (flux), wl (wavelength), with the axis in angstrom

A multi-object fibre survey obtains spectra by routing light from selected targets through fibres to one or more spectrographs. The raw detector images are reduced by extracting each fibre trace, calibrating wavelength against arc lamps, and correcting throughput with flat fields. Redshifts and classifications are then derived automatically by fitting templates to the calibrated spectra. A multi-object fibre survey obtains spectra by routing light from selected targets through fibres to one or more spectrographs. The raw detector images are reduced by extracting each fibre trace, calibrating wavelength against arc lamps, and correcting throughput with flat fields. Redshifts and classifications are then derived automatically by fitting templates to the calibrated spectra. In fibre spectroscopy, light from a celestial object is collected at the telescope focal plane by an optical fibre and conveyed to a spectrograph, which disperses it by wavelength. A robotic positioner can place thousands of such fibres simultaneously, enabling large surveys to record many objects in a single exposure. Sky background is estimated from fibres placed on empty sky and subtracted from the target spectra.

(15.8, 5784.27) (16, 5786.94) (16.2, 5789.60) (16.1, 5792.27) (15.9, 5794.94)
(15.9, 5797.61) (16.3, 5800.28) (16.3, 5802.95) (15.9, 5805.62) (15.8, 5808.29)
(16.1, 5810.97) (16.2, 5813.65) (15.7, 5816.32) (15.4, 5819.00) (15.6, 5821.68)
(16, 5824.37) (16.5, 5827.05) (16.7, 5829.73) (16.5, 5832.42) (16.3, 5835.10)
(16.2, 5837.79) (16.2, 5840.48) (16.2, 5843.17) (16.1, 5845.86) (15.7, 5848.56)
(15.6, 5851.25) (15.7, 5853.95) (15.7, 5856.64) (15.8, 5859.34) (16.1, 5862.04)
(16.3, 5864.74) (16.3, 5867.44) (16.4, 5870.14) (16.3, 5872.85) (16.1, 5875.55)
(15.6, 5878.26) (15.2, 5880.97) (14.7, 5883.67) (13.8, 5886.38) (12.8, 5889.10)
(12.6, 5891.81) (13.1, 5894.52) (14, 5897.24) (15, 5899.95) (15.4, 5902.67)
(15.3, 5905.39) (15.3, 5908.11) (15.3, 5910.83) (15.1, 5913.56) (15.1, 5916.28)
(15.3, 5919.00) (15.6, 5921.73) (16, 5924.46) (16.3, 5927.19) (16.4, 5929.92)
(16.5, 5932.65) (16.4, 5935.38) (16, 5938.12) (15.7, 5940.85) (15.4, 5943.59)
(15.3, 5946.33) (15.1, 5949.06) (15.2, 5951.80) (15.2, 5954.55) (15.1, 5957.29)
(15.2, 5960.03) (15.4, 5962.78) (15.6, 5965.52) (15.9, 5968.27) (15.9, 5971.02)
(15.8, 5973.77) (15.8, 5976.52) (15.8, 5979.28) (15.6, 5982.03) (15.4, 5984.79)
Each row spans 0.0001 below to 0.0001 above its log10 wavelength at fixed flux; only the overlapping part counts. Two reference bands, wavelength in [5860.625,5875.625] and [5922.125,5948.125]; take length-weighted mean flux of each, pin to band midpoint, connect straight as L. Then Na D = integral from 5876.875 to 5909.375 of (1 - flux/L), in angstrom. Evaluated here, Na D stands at 3.5 angstrom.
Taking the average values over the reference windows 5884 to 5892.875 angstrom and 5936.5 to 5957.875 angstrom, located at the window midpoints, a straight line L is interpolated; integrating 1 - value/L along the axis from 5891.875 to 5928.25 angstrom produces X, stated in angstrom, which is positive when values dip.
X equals -2.5 angstrom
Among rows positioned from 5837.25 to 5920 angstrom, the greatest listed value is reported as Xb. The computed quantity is 16.4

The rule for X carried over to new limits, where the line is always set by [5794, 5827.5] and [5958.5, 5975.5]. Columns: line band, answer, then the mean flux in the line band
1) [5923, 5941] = -0.6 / 16.2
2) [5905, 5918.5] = 0.5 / 15.2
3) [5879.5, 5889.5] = 1.0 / 14.3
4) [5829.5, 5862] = -0.3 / 16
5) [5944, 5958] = 0.4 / 15.2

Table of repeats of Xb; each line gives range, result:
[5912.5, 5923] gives 15.6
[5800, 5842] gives 16.7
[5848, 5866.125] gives 16.3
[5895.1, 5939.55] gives 16.5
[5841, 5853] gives 16.2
